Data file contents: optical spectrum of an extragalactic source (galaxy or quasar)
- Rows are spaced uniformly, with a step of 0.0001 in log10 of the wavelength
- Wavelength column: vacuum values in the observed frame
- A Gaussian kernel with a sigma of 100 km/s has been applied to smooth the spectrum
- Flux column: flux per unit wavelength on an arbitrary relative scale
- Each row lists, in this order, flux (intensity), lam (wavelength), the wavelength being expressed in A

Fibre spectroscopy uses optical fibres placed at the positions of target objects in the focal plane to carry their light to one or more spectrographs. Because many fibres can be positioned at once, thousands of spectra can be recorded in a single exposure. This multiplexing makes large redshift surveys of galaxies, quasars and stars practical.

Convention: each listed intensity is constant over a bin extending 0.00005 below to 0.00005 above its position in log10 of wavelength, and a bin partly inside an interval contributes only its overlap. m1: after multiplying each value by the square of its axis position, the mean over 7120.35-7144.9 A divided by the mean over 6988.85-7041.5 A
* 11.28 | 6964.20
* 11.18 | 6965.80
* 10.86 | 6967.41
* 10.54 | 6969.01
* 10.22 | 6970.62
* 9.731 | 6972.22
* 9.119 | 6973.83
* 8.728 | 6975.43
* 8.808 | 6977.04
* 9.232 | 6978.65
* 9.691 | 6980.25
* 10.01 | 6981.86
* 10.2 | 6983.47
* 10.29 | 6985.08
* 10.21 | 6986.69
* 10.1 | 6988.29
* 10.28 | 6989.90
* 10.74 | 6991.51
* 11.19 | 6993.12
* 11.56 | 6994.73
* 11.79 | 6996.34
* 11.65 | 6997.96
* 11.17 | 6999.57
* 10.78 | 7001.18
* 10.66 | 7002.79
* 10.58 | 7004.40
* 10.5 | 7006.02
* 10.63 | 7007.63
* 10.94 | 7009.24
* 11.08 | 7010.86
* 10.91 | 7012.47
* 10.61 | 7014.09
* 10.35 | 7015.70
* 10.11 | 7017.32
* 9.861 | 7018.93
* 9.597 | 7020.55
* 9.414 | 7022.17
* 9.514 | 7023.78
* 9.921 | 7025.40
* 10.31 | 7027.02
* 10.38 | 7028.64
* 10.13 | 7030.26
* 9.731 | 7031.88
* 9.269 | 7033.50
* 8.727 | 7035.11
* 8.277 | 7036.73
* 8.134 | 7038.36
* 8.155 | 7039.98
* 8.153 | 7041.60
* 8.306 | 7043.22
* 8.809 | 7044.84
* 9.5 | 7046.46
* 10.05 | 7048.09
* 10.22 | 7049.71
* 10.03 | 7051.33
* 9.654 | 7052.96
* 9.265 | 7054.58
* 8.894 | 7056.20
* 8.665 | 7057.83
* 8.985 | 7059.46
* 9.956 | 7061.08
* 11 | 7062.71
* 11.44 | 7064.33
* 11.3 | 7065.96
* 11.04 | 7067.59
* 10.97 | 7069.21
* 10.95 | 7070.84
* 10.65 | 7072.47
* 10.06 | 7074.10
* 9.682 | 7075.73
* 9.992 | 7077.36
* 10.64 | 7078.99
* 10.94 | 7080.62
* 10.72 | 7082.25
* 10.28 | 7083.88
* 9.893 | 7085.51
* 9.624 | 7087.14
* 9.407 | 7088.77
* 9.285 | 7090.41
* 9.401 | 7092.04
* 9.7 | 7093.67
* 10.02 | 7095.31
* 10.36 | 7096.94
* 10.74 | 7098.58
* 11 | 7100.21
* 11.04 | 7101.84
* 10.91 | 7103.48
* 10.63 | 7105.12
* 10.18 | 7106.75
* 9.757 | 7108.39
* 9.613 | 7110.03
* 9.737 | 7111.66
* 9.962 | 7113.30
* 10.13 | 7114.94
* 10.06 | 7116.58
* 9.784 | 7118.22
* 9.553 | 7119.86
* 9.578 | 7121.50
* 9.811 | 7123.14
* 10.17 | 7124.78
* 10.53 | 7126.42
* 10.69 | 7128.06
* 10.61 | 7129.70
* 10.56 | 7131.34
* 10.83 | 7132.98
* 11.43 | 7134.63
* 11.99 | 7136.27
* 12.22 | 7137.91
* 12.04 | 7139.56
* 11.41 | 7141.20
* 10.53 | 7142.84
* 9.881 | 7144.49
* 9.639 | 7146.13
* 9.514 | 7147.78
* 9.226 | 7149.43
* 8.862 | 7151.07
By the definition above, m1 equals 1.10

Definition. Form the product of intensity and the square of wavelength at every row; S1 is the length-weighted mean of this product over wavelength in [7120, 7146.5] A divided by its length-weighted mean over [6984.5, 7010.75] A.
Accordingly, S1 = 1.03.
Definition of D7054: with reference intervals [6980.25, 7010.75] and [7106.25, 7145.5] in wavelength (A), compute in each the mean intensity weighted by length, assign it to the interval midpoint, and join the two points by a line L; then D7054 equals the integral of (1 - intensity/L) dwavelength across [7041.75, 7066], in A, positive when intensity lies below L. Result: 2.2 A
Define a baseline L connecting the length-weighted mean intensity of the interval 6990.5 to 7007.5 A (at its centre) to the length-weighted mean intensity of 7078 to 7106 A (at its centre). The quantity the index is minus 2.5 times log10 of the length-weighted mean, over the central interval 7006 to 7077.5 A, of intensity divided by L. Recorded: 0.09 mag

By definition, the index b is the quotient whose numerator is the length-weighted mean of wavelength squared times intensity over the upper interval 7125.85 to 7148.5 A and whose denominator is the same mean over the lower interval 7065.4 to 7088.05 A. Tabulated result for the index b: 1.06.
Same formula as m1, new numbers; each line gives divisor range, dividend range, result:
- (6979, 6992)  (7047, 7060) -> 0.95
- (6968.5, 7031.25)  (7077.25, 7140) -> 1.04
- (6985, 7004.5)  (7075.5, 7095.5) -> 0.94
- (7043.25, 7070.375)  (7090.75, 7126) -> 1.03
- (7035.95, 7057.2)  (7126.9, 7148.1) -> 1.24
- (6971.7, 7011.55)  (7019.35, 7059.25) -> 0.91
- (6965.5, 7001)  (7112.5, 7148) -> 1.06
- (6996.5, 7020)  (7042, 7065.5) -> 0.91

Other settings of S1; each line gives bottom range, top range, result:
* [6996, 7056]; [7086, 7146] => 1.07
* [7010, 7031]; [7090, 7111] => 1.03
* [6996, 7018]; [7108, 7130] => 0.95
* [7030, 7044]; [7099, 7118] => 1.20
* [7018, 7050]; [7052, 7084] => 1.11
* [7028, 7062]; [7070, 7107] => 1.13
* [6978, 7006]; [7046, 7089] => 0.98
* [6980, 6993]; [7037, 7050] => 0.87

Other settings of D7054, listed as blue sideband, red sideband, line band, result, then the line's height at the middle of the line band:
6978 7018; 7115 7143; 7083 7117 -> 1.9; 10.7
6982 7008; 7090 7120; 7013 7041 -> 2.7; 10.6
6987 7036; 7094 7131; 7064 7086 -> -0.7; 10.3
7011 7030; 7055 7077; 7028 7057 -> 2.8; 10.2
